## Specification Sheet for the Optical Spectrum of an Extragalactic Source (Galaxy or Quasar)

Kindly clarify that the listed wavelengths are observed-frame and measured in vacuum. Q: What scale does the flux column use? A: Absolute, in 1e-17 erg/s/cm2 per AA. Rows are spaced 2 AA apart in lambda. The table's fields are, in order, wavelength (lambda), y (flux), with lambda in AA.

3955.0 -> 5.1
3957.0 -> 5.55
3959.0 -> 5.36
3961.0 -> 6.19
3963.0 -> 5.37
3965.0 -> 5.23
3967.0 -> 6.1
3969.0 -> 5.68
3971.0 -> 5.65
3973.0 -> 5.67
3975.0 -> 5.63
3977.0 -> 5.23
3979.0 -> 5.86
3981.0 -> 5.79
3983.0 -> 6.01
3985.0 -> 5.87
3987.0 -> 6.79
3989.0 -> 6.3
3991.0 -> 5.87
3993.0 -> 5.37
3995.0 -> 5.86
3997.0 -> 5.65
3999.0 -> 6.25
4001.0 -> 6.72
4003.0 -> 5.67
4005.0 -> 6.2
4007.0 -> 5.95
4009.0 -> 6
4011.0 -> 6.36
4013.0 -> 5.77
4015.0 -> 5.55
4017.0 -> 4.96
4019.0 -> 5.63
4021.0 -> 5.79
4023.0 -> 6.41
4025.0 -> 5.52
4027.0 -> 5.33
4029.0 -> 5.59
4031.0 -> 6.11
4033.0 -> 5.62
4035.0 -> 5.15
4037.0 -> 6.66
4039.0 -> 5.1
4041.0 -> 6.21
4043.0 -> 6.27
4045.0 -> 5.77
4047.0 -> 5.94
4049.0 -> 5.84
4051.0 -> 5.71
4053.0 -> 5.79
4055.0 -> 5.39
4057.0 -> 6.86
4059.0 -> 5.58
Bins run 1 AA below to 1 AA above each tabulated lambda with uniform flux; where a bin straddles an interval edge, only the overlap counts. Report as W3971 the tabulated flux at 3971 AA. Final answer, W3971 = 5.65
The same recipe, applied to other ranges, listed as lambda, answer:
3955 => 5.1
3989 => 6.3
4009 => 6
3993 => 5.37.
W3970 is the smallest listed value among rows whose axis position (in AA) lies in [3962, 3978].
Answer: 5.23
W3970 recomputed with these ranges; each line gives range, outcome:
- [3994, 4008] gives 5.65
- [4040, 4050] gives 5.77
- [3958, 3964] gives 5.36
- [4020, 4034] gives 5.33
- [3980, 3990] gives 5.79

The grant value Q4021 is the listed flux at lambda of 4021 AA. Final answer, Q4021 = 5.79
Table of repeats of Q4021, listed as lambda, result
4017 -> 4.96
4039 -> 5.1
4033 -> 5.62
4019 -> 5.63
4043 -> 6.27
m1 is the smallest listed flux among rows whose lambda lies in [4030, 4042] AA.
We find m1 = 5.1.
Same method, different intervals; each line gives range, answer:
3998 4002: 6.25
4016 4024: 4.96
